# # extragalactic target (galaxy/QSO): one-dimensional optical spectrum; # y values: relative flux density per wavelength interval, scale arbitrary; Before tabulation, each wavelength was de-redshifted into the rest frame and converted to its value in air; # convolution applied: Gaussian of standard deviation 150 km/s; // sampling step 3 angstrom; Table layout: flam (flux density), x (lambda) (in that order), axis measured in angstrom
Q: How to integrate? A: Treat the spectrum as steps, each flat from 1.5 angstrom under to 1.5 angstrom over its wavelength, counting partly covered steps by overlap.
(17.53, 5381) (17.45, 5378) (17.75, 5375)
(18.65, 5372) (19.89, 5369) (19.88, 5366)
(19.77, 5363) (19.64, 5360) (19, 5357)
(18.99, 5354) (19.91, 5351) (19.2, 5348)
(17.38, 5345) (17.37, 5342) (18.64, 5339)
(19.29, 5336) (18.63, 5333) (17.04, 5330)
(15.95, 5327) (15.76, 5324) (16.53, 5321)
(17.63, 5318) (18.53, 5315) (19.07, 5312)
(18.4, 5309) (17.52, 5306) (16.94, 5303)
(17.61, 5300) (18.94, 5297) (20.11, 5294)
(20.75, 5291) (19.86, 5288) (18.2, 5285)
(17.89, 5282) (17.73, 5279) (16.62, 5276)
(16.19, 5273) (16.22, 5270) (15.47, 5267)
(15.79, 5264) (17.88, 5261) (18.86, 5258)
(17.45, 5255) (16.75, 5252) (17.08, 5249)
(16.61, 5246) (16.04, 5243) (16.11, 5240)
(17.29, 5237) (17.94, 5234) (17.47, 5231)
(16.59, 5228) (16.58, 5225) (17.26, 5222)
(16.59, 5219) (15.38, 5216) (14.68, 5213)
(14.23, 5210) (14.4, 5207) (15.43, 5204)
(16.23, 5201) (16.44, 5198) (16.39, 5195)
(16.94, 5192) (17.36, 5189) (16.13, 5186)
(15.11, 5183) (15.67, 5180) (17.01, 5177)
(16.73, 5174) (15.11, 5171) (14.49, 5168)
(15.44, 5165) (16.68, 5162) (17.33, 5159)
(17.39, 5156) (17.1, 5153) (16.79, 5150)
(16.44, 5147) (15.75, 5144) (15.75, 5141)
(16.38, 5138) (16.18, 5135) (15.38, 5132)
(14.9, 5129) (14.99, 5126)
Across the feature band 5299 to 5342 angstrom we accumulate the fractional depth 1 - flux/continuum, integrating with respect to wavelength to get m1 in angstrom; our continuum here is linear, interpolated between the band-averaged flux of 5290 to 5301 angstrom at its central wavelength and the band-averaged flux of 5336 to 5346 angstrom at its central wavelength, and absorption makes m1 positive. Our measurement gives 2.2 angstrom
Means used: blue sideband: 19.4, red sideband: 18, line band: 17.7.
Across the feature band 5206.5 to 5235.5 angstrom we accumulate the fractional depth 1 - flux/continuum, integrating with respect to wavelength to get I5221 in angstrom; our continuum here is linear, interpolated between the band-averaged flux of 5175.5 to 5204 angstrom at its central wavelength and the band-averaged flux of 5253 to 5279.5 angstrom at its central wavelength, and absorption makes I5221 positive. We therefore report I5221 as 0.7 angstrom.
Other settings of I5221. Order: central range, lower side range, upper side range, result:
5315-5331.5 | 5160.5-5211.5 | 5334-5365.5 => 1.51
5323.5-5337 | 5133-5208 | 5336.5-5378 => 0.82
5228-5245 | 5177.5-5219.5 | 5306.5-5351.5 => -0.54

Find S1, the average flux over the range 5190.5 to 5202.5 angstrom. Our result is 16.5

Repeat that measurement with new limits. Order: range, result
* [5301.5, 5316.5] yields 18.1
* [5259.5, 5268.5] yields 16.4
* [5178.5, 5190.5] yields 16.1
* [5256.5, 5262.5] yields 18.4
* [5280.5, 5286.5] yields 18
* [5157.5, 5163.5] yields 17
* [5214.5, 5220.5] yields 16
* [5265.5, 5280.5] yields 16.4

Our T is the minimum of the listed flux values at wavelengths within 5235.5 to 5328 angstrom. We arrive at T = 15.47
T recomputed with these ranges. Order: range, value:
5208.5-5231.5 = 14.23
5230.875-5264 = 15.79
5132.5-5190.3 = 14.49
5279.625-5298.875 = 17.89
